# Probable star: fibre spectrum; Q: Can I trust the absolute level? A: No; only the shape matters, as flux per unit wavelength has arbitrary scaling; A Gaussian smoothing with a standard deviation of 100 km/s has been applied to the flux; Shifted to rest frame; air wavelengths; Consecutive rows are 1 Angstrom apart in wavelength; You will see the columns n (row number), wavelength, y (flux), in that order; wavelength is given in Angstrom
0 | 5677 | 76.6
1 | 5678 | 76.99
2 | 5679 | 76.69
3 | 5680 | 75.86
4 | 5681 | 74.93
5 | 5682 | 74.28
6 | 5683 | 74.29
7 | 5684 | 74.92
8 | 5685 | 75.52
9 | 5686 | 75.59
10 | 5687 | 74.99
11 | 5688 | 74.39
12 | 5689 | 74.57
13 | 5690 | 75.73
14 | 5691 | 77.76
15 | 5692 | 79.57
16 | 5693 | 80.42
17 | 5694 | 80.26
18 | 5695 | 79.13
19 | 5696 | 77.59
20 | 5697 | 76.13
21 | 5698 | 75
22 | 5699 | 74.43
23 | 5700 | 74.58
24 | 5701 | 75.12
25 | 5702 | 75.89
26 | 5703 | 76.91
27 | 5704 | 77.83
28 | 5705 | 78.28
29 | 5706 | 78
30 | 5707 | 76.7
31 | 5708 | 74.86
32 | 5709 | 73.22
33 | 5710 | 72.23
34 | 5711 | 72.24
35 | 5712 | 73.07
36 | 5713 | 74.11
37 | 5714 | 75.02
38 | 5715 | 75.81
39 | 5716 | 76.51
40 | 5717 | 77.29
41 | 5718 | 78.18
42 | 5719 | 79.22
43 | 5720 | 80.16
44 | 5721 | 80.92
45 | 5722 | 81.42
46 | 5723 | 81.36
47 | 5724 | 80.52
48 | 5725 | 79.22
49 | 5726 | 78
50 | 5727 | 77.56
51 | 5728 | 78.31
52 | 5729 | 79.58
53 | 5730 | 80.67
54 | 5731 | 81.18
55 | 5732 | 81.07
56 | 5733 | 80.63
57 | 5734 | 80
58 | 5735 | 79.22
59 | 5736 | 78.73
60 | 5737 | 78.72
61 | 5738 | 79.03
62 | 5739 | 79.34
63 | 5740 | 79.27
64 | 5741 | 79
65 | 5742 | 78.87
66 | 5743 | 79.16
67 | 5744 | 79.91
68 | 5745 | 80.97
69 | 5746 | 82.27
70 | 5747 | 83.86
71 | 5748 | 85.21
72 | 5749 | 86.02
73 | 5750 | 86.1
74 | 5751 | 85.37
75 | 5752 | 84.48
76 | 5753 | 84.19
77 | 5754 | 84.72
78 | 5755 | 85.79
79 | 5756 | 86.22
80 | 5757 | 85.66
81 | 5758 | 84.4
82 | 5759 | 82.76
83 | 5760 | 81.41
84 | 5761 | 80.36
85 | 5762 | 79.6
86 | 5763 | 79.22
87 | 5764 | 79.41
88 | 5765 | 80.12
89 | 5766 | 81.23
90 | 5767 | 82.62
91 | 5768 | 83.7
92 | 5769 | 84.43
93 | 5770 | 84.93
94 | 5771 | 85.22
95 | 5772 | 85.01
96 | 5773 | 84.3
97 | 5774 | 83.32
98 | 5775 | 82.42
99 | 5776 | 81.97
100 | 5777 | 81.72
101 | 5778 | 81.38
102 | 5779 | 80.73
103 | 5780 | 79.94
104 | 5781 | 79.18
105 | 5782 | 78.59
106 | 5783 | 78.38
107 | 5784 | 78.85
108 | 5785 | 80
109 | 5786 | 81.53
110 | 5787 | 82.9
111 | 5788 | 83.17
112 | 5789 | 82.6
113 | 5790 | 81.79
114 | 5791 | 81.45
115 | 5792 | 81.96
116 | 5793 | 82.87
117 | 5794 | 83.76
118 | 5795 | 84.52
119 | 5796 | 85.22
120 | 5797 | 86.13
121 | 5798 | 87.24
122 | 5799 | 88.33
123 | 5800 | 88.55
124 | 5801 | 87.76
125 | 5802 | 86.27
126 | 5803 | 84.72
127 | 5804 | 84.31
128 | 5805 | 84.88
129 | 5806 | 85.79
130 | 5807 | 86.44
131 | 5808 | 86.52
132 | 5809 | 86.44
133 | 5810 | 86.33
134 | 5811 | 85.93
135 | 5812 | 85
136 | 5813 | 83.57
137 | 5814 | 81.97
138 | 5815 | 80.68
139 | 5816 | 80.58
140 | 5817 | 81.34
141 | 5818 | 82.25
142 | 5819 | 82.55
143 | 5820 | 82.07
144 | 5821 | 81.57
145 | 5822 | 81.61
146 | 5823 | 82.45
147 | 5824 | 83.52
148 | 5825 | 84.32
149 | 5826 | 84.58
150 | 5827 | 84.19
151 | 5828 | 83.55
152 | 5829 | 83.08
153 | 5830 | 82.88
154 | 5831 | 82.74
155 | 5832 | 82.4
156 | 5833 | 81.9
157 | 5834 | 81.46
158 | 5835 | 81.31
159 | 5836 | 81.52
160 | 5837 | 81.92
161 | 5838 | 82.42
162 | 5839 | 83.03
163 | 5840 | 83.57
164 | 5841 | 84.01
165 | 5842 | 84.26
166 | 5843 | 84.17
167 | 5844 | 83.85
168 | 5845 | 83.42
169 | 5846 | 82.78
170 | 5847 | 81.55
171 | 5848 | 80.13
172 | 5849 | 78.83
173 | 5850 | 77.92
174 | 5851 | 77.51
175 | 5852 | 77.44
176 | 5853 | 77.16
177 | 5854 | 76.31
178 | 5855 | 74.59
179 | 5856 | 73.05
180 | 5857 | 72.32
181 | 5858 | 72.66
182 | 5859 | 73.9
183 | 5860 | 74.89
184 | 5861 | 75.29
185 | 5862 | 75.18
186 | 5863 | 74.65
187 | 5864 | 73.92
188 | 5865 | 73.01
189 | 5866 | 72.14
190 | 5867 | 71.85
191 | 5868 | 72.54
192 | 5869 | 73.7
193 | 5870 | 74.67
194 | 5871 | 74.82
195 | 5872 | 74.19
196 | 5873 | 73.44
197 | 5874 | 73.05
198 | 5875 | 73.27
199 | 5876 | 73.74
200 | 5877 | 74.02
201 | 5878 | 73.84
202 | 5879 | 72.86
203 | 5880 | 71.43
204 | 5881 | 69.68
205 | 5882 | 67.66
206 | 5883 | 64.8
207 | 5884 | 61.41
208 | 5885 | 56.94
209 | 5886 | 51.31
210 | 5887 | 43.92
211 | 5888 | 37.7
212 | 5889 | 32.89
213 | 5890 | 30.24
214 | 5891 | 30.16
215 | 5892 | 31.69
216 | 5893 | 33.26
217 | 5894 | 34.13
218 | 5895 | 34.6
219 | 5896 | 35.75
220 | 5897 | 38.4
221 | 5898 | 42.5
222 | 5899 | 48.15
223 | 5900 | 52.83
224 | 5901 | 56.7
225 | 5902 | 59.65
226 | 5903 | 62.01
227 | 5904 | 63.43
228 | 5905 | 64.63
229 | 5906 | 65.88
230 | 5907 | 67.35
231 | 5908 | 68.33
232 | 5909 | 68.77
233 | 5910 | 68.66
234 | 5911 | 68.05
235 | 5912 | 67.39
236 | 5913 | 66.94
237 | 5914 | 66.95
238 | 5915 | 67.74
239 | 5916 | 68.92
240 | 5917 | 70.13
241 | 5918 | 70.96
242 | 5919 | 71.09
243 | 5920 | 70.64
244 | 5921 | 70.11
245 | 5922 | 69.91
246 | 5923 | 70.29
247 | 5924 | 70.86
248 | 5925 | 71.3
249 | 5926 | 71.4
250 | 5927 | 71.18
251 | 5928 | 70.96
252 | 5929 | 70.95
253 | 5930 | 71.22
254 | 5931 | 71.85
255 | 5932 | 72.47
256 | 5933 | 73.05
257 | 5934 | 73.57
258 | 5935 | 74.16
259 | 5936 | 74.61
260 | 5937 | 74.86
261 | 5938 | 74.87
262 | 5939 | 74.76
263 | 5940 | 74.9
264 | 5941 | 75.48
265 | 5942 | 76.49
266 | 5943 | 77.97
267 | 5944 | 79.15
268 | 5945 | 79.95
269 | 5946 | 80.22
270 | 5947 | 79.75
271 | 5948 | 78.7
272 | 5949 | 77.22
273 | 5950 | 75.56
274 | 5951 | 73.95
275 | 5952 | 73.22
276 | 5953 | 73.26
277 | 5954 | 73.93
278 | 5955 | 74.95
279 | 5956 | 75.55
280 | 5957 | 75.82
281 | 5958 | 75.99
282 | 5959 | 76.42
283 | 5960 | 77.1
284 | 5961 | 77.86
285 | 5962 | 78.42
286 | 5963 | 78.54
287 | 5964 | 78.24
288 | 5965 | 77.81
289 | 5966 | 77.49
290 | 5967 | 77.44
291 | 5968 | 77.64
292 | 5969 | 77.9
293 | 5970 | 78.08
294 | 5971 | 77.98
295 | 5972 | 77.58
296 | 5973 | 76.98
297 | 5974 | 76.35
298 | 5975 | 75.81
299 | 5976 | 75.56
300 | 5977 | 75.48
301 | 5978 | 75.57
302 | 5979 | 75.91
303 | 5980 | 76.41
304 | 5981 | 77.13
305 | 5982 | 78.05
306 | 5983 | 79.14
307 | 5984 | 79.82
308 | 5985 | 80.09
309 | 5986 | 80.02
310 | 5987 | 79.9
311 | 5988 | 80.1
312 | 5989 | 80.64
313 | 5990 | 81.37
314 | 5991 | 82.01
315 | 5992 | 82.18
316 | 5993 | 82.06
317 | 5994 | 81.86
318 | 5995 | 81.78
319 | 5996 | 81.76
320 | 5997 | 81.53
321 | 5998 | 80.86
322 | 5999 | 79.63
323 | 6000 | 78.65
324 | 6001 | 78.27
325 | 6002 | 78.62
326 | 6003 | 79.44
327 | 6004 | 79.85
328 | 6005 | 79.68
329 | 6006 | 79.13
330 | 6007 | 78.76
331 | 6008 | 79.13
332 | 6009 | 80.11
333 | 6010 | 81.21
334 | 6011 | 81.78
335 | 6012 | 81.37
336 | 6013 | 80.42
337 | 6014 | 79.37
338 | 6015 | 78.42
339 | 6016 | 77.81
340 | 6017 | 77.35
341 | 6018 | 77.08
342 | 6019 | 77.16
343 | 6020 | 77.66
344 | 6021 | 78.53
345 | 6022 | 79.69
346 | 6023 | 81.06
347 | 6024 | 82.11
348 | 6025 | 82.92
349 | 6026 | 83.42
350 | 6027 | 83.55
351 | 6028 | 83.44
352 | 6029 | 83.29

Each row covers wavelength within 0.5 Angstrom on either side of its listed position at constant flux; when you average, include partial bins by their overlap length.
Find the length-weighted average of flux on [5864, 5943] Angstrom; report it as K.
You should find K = 64.3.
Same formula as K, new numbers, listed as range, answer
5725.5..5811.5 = 82.6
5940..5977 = 76.9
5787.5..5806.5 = 84.8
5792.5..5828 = 84.4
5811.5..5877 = 79.1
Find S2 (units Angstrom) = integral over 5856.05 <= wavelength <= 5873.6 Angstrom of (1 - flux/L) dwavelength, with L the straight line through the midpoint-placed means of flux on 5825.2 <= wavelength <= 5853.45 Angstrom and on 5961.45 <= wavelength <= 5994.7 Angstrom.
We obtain 1.6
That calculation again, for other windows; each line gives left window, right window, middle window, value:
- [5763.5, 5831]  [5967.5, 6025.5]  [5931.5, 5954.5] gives 1.3 Angstrom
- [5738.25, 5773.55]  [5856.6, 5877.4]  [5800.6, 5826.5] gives -2.0 Angstrom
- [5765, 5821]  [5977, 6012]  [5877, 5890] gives 3.7 Angstrom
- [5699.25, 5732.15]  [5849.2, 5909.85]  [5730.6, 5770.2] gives -4.1 Angstrom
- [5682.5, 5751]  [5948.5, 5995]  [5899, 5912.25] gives 2.4 Angstrom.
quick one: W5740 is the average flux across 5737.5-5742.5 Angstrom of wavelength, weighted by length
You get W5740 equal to 79.1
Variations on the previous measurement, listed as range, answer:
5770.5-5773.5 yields 84.8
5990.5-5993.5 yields 82.1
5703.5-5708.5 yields 77.1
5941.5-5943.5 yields 77.2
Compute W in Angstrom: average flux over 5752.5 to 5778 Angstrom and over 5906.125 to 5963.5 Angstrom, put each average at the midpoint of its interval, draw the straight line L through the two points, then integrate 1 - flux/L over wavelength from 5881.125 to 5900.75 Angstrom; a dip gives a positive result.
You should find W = 8.2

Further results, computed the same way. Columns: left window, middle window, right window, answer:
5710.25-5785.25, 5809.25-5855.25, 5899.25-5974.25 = -2.9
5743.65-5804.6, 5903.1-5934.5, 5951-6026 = 4.2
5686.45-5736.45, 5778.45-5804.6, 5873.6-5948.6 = -4.0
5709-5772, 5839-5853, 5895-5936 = -2.0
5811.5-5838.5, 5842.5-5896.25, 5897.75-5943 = 6.9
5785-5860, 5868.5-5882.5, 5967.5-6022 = 1.5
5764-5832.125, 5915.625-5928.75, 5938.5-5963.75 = 1.2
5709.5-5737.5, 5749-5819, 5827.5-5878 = -4.7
